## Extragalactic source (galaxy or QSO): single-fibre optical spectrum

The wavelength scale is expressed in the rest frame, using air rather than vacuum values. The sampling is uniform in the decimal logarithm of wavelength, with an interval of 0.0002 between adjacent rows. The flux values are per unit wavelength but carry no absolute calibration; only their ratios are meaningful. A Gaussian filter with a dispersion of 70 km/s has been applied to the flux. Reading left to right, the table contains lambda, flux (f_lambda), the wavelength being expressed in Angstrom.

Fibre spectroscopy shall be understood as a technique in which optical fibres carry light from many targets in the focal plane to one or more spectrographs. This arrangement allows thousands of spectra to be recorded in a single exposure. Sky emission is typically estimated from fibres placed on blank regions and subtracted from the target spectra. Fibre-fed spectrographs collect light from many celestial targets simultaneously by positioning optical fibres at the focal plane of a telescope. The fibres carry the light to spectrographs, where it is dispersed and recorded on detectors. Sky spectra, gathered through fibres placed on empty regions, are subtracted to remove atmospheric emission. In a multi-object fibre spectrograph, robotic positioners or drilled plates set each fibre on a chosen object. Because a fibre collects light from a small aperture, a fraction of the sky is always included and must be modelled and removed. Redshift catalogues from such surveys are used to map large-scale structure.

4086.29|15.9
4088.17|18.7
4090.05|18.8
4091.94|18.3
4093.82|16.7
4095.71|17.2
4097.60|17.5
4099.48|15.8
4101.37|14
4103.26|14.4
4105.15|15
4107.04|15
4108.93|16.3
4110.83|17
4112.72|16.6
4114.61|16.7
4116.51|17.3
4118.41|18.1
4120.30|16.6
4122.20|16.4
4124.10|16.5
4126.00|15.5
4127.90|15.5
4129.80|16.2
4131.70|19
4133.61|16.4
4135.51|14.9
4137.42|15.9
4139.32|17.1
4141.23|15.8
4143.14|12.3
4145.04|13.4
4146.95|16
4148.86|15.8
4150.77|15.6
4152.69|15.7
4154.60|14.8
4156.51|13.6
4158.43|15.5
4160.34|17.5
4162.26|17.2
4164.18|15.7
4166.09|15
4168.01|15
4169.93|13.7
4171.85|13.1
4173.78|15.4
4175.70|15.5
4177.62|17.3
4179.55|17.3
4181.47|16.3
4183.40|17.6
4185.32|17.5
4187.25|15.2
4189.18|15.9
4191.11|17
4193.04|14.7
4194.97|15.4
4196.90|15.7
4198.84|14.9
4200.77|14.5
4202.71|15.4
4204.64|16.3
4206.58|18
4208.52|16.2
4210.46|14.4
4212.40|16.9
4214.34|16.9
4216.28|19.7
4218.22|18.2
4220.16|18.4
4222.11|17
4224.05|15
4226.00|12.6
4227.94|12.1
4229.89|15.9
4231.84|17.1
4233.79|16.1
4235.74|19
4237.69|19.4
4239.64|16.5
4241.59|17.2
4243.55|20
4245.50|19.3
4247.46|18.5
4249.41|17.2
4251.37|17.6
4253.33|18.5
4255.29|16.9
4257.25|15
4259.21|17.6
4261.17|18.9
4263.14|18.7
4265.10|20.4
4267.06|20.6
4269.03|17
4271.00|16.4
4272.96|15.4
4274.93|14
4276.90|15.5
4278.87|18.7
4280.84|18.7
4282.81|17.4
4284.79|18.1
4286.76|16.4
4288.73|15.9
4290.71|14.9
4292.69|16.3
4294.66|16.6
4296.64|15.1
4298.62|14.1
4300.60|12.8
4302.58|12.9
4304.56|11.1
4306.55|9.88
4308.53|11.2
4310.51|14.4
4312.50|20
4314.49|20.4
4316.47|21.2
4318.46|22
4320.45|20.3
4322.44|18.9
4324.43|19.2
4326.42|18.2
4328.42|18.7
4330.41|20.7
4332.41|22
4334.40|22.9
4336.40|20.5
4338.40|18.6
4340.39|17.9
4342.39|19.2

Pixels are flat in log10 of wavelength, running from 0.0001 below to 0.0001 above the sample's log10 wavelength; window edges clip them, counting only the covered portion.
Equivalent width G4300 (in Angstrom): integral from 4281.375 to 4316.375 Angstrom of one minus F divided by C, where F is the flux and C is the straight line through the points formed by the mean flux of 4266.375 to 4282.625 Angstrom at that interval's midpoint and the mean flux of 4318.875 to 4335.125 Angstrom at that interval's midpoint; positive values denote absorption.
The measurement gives 5.8 Angstrom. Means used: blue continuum 17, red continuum 20.1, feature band 15.3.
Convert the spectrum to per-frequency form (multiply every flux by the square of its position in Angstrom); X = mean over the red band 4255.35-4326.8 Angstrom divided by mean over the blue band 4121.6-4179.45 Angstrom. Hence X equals 1.1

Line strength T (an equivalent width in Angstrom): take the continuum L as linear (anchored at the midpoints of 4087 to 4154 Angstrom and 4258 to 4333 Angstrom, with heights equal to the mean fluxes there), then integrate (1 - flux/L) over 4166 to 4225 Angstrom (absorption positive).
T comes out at 1.7 Angstrom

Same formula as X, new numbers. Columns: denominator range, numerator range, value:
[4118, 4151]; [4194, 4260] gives 1.10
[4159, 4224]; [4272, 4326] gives 1.06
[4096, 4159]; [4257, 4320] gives 1.13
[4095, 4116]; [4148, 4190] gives 1.02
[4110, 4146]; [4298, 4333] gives 1.16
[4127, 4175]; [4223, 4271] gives 1.18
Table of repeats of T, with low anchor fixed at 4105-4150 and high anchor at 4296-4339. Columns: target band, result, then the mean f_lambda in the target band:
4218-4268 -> -1.4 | 17.4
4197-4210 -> 0.7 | 15.8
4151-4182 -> 1.6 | 15.5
